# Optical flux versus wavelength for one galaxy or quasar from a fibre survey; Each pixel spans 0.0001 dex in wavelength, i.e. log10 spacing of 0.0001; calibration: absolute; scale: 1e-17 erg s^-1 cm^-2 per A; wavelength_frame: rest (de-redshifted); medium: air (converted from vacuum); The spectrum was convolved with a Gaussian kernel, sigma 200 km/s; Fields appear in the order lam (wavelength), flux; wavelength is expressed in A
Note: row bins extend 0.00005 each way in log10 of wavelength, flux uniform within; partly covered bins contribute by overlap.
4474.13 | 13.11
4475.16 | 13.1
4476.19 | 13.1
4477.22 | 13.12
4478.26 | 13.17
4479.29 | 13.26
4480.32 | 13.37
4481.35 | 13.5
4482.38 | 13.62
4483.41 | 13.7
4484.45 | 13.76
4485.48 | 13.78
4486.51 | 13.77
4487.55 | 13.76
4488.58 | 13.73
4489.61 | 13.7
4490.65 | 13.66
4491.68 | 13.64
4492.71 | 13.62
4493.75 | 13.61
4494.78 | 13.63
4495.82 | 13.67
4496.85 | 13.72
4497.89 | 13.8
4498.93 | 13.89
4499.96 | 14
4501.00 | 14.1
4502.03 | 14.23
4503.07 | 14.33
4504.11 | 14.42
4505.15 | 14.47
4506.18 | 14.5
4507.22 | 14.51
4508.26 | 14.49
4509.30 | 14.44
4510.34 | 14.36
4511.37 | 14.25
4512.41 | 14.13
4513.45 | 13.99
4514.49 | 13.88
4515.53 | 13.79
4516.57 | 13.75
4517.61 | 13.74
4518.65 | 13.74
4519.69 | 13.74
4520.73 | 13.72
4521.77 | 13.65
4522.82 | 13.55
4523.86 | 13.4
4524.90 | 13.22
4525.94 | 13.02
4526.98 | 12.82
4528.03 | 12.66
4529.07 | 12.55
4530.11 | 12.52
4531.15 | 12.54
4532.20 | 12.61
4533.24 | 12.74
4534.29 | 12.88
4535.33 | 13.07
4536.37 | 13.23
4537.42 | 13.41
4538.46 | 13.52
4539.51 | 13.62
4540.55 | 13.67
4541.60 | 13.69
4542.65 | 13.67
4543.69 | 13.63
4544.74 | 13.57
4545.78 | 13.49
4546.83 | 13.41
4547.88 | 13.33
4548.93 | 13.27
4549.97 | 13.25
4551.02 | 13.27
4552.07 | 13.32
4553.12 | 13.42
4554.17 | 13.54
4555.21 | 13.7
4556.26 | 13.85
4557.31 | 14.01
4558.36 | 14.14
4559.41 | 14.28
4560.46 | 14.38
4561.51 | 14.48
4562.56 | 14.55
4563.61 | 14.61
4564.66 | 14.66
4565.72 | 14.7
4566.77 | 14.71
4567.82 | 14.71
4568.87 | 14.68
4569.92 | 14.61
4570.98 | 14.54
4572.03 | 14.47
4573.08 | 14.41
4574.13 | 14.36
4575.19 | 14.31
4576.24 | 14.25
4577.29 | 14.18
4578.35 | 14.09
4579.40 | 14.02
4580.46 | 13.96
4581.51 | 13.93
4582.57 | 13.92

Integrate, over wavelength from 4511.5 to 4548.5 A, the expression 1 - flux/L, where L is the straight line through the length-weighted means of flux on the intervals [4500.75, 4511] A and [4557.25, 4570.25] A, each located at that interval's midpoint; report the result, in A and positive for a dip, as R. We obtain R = 2.74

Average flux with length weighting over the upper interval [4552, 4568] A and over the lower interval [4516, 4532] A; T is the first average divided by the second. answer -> 1.1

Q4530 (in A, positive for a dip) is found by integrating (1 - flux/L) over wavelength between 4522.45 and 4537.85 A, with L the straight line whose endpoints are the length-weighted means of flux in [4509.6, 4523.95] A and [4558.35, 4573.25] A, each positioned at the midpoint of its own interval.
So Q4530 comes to 1.2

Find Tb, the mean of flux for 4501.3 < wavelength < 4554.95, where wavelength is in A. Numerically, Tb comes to 13.6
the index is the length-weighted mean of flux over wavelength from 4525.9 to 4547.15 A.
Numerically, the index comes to 13.2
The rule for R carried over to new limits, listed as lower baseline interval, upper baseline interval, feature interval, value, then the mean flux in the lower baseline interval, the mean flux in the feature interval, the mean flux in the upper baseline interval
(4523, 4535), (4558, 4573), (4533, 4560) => 0.28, 12.8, 13.5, 14.5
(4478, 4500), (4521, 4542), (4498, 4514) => -0.98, 13.7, 14.3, 13.1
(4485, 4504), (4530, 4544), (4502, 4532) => -0.47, 13.8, 13.7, 13.2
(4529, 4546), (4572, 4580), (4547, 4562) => -0.05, 13.2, 13.7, 14.2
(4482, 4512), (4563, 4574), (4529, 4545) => 1.26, 14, 13.2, 14.6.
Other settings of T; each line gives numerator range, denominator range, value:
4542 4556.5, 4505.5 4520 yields 0.96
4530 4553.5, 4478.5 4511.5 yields 0.95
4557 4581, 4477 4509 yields 1.04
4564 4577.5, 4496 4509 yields 1.02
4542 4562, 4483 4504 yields 0.99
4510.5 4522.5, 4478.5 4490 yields 1.02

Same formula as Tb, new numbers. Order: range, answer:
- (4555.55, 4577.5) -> 14.4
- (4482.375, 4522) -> 13.9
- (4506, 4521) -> 14.1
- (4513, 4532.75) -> 13.3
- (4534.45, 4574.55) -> 13.9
